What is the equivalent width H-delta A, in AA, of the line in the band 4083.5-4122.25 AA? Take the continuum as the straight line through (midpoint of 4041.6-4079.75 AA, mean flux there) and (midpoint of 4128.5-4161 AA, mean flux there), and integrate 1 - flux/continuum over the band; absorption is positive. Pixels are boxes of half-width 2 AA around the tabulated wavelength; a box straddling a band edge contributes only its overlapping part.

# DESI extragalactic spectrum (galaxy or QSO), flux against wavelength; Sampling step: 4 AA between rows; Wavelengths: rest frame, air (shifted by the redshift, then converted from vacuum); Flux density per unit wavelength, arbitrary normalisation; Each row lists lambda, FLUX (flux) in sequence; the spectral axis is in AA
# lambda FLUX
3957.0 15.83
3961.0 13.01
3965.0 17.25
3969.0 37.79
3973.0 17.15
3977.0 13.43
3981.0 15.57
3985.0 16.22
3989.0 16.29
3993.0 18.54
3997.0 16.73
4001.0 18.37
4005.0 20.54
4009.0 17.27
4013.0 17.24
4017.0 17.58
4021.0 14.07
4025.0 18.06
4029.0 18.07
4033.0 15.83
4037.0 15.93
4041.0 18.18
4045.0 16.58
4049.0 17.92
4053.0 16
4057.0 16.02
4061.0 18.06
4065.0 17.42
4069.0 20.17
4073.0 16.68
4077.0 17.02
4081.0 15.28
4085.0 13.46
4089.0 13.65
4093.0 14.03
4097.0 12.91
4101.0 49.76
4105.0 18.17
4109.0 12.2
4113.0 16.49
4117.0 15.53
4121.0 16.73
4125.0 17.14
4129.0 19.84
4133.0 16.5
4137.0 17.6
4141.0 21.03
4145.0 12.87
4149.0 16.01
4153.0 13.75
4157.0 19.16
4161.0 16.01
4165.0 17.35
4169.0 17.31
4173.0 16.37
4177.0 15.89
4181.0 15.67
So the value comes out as -2.9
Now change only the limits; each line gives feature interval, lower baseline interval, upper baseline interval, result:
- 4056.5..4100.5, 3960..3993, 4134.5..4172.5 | 1.18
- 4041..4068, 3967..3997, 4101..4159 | 1.84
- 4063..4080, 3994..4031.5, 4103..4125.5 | -1.06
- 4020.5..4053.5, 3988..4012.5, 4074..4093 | -0.60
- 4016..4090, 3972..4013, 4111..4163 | 1.22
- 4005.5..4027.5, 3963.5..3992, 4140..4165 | 1.64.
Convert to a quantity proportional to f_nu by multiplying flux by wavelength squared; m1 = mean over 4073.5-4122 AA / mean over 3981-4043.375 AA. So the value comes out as 1.1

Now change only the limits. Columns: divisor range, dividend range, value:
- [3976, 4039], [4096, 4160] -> 1.16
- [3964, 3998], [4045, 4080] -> 0.96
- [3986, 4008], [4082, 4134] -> 1.07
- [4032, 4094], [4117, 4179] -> 1.07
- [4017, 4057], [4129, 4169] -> 1.07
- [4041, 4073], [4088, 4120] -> 1.12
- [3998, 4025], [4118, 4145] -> 1.07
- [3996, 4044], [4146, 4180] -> 1.01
